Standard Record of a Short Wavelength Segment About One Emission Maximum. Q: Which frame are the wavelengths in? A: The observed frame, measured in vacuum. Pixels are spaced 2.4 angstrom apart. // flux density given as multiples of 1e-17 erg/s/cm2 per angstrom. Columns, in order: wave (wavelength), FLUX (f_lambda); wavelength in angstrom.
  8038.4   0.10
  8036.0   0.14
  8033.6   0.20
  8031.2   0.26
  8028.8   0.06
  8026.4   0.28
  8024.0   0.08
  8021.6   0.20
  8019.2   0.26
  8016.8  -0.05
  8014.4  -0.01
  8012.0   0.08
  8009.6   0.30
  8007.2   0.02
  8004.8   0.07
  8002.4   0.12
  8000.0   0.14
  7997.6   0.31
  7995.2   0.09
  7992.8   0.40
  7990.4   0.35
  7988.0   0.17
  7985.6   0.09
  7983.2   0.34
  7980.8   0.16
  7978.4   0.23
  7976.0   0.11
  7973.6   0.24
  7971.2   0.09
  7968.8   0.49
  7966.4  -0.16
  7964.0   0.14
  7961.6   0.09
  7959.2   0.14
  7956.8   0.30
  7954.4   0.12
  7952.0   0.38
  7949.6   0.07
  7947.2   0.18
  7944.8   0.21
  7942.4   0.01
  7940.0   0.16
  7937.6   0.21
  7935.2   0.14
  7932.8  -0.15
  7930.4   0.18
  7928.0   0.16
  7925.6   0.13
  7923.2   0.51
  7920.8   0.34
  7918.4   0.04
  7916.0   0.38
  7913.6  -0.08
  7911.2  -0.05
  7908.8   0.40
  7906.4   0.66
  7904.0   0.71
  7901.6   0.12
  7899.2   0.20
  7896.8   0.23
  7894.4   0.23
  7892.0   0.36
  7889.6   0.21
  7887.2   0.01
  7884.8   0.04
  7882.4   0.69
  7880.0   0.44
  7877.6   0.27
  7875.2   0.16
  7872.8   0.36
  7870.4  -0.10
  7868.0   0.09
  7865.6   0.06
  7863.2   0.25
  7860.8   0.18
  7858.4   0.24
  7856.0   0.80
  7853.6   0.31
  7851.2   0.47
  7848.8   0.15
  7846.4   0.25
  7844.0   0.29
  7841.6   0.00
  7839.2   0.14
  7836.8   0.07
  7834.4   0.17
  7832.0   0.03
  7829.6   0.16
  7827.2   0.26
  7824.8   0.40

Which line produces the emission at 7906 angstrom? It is H-gamma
